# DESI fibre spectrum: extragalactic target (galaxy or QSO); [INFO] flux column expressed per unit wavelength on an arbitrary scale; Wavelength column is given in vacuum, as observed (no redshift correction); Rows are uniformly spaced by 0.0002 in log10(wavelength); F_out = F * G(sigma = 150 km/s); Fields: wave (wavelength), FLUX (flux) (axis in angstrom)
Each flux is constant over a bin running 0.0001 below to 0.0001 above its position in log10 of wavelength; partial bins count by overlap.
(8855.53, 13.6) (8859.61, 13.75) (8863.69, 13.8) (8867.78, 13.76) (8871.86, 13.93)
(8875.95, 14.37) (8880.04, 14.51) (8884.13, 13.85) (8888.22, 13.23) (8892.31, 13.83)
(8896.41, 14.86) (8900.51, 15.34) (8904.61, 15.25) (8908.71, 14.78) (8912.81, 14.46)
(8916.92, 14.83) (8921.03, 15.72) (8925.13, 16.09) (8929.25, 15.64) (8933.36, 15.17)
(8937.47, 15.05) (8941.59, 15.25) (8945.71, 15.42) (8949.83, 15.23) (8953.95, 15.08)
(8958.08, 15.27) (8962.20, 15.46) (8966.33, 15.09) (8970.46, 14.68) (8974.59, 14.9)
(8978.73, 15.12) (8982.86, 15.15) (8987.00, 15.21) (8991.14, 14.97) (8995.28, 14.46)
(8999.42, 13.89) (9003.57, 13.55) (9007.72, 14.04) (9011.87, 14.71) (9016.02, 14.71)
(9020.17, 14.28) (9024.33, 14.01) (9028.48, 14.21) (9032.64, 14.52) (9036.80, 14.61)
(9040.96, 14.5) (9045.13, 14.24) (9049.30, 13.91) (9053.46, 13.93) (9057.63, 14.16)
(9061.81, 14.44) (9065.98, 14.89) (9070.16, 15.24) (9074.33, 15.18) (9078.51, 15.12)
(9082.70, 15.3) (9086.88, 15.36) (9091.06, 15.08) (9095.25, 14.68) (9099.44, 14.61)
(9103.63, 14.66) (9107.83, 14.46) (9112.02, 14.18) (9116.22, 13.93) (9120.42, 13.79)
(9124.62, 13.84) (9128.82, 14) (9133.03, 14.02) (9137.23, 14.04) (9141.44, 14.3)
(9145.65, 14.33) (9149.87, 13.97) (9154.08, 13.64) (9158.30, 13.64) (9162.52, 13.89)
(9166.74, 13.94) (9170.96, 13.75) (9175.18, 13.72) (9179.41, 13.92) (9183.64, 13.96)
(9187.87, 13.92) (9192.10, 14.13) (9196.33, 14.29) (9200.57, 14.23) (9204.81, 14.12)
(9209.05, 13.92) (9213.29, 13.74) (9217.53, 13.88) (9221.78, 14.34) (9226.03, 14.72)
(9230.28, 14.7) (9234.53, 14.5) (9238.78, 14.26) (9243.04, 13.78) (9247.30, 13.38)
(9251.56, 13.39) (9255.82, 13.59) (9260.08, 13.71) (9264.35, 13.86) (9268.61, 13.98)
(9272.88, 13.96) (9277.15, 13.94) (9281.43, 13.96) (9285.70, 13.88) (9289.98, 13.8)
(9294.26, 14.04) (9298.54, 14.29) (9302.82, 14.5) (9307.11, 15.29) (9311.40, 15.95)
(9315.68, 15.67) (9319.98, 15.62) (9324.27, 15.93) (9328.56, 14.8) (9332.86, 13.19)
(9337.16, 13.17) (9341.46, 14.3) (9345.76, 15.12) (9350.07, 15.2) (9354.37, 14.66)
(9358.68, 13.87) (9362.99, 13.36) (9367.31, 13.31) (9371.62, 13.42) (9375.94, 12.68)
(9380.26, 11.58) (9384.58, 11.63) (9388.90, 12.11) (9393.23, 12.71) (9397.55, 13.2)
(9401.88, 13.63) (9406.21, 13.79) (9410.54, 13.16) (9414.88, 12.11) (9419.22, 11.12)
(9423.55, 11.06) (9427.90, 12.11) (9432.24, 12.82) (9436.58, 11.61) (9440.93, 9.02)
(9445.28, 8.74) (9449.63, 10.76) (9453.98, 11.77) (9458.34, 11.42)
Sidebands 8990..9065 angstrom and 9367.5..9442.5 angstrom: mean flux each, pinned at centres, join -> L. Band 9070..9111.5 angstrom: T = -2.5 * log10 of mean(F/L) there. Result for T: -0.07 mag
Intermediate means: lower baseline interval 14.3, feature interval 14.9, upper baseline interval 12.3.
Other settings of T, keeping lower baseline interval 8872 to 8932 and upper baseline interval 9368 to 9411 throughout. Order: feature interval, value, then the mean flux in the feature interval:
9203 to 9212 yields -0.04 mag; 14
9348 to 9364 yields -0.11 mag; 14.3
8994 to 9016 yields 0.01 mag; 14.2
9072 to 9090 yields -0.09 mag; 15.2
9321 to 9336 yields -0.12 mag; 14.6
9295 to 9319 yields -0.15 mag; 15.1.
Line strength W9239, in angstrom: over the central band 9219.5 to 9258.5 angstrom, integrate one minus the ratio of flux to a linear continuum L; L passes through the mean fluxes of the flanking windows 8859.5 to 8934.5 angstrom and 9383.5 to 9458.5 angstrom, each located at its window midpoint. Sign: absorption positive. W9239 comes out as -3.9 angstrom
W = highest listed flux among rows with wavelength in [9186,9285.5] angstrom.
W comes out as 14.72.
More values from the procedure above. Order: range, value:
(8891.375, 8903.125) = 15.34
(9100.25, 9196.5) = 14.66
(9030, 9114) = 15.36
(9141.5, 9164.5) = 14.33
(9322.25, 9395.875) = 15.93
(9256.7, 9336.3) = 15.95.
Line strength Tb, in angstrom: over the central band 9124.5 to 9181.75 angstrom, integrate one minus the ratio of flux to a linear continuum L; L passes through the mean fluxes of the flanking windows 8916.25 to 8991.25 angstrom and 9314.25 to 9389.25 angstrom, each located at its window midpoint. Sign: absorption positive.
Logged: 2.5 angstrom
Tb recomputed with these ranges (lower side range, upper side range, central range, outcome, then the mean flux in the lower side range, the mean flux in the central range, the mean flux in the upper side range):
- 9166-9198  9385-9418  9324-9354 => -3.0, 14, 14.5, 12.8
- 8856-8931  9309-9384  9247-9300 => 1.5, 14.5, 13.8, 14.2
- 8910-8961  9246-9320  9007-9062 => 2.4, 15.3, 14.3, 14.2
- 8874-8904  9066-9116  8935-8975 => -1.8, 14.3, 15.2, 14.9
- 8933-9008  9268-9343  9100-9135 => 1.4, 14.9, 14.1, 14.5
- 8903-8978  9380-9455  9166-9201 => -1.3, 15.2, 14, 11.8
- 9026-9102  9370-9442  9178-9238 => -2.3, 14.7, 14.2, 12.3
